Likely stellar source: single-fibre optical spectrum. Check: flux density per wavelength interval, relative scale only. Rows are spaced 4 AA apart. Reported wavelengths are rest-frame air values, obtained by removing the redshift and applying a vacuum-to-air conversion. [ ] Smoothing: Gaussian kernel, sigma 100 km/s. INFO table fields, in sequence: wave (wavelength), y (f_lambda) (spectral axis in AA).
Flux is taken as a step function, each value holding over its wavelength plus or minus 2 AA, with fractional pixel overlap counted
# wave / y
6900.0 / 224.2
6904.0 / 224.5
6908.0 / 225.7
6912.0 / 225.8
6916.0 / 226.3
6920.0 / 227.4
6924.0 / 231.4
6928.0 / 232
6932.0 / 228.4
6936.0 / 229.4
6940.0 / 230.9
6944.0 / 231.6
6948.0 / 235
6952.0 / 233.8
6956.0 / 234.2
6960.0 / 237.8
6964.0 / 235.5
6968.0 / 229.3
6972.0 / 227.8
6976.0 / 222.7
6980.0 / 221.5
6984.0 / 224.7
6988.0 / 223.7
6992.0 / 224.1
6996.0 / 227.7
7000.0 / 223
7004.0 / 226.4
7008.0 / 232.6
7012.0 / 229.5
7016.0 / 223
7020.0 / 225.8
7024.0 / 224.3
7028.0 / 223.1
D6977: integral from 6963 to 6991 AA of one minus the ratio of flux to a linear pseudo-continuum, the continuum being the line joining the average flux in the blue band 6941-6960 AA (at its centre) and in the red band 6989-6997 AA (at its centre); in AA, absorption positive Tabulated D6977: 0.3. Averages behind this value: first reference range 234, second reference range 225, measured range 226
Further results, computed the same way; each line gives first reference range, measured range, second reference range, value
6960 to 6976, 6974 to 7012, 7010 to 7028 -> 0.45 AA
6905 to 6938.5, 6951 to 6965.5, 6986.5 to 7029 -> -0.52 AA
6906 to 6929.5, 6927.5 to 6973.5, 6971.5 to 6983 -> -1.35 AA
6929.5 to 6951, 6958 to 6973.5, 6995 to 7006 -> -0.27 AA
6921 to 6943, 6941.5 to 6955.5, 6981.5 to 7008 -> -0.27 AA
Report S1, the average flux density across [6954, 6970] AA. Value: 234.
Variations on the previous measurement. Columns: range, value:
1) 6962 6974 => 231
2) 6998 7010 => 227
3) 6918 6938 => 230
